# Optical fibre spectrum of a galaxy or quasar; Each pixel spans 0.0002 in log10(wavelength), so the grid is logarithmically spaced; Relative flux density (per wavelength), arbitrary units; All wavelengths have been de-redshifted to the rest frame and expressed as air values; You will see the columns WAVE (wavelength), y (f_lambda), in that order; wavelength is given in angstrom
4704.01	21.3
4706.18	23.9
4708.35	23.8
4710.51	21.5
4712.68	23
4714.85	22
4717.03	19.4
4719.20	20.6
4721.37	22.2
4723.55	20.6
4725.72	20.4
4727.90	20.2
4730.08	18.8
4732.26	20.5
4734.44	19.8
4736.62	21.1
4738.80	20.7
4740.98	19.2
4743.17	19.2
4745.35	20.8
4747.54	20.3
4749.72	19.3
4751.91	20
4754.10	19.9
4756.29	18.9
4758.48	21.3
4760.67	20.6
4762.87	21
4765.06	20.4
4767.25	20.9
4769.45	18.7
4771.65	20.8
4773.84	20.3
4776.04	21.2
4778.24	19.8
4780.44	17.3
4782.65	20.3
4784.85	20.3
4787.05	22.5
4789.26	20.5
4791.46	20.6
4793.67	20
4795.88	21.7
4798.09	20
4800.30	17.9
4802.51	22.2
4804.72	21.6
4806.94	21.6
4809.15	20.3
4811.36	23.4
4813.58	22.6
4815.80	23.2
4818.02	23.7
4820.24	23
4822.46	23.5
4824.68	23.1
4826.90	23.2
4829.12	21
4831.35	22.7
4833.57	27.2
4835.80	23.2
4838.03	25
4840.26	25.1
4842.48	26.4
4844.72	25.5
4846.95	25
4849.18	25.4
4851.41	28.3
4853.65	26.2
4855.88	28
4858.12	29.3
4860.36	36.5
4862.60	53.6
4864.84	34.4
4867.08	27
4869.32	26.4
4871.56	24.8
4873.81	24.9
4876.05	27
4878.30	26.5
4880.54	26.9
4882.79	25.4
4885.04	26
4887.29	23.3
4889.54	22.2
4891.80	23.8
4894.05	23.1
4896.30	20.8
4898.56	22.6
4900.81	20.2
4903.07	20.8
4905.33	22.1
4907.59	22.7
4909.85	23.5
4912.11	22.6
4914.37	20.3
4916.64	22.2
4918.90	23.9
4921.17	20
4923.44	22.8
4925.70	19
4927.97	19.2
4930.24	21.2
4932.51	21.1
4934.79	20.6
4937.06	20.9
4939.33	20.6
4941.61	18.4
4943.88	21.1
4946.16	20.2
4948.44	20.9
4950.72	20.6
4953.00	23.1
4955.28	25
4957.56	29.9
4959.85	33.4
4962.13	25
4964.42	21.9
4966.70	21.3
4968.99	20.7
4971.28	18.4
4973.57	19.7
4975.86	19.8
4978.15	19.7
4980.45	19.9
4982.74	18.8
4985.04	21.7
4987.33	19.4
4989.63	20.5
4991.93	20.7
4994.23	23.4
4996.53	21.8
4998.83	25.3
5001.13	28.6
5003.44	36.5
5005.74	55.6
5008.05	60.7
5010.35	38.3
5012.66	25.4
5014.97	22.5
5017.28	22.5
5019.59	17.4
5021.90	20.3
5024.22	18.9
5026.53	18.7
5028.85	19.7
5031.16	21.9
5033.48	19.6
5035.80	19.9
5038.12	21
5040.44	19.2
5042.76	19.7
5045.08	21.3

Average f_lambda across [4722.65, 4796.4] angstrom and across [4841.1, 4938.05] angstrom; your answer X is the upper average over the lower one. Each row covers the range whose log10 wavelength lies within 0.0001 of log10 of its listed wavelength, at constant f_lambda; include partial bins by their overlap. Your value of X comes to 1.23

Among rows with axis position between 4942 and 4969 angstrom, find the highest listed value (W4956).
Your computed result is 33.4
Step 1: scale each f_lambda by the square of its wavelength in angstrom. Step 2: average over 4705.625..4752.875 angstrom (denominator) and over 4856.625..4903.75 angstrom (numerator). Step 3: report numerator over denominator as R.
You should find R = 1.4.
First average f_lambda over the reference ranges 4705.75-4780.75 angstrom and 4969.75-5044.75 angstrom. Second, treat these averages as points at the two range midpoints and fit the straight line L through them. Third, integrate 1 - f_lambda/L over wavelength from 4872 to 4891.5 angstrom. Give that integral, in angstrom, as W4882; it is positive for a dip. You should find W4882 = -2.4 angstrom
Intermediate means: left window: 20.5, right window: 24.2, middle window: 25.2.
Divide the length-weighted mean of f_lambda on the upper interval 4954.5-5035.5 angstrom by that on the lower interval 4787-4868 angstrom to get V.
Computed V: 0.99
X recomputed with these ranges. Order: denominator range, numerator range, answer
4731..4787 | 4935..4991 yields 1.08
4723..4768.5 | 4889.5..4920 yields 1.10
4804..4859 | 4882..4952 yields 0.89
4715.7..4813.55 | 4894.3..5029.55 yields 1.15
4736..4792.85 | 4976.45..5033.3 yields 1.27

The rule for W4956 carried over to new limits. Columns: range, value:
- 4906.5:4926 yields 23.9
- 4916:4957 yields 25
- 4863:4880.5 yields 34.4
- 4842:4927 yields 53.6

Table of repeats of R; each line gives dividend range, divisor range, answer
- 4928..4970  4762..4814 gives 1.16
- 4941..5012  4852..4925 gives 1.04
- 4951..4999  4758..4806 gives 1.18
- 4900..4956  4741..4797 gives 1.12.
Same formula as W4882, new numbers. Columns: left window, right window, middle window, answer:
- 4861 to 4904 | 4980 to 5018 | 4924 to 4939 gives 3.8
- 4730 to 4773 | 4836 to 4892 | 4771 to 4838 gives 5.7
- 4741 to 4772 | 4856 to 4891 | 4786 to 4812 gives 2.6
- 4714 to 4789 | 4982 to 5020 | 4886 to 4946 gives 9.8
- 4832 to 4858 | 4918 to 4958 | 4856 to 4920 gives -4.9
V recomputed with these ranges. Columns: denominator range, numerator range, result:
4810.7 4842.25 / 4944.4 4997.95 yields 0.93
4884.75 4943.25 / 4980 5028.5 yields 1.23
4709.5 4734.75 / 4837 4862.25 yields 1.36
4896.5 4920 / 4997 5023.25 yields 1.44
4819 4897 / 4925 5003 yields 0.83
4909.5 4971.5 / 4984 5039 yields 1.17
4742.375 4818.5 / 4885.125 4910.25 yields 1.09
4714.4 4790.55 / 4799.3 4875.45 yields 1.27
